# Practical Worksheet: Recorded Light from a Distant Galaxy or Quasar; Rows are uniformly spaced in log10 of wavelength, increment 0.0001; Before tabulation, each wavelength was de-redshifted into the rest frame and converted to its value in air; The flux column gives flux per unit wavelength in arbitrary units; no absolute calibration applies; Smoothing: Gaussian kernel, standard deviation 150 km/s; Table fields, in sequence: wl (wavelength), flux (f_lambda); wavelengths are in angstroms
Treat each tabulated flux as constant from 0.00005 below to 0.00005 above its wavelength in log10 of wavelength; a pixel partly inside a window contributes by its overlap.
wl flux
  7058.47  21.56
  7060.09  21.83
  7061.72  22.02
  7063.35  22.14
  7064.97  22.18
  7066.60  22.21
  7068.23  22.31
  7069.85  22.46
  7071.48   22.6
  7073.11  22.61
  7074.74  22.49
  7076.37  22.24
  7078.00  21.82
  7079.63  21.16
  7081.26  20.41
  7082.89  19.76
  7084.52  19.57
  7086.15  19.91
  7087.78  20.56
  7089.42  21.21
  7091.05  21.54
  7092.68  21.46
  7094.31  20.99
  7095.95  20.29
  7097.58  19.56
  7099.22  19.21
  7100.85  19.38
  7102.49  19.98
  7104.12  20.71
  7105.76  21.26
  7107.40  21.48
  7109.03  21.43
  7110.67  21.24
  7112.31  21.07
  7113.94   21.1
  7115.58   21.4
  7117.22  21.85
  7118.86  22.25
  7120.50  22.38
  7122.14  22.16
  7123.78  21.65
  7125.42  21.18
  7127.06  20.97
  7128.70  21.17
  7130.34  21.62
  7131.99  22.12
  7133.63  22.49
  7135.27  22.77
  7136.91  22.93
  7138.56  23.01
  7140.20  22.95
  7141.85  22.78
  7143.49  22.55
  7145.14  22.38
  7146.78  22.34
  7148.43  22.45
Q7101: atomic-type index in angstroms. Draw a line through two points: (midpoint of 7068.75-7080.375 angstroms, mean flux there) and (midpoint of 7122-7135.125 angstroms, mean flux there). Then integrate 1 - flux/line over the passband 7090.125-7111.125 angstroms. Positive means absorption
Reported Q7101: 1.3 angstroms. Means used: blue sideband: 22.2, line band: 20.7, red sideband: 21.7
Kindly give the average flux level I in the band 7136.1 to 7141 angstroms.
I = 23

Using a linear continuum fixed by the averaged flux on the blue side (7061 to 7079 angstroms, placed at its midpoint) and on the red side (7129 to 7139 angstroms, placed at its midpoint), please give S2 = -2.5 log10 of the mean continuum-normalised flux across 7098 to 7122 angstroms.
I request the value 0.06 mag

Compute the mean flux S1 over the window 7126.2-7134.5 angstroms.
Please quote 21.7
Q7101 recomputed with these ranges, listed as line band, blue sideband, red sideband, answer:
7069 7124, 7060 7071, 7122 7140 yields 2.42 angstroms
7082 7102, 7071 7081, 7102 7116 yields 1.20 angstroms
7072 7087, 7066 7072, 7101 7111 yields 0.58 angstroms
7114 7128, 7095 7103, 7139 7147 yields -0.35 angstroms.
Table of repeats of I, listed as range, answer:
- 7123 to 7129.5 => 21.2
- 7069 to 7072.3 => 22.6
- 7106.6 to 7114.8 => 21.3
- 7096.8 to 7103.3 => 19.5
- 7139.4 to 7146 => 22.7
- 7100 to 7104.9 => 20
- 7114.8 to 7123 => 22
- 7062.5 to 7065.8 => 22.2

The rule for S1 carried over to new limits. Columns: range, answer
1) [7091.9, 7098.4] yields 20.6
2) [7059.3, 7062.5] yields 21.9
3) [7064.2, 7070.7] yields 22.3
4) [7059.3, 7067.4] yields 22.1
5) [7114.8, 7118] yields 21.6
